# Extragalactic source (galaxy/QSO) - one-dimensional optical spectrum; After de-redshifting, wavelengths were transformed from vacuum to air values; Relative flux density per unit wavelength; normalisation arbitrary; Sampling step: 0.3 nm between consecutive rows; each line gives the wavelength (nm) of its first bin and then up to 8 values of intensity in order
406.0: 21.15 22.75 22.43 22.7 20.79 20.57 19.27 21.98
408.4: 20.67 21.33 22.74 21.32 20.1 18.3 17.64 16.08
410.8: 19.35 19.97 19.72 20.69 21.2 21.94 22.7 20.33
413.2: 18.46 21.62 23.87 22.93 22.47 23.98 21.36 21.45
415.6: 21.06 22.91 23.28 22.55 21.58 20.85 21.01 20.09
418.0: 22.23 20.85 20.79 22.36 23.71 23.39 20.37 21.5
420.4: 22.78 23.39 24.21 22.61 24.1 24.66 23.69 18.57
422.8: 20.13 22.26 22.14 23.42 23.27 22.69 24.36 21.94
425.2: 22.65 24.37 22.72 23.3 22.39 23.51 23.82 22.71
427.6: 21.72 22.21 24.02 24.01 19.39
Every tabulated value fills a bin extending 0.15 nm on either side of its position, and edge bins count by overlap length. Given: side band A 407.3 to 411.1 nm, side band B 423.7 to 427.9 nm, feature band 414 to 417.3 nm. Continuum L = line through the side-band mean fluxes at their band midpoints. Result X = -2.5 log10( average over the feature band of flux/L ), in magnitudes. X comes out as -0.05 mag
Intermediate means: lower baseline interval 20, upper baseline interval 23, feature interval 22.2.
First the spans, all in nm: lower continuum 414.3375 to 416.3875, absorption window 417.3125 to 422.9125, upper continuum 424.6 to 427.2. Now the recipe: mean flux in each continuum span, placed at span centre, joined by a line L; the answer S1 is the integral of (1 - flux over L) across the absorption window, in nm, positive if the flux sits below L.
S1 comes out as 0.14 nm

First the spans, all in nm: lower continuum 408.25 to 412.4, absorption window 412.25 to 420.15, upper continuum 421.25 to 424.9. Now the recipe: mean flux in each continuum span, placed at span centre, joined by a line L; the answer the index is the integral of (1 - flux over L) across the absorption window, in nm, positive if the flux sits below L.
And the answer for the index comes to -0.23 nm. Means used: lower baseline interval 20.1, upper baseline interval 22.6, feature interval 21.8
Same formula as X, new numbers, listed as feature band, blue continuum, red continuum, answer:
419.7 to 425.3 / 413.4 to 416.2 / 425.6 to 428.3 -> 0.009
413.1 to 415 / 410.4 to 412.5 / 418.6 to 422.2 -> -0.070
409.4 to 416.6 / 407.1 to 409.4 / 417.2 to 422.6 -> 0.030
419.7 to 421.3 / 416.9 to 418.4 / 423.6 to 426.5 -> -0.034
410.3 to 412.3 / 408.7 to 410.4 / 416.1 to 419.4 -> 0.041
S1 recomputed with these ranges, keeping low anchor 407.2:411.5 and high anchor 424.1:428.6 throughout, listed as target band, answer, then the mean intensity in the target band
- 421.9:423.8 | 0.05 nm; 21.9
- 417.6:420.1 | 0.00 nm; 21.7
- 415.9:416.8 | -0.06 nm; 22.7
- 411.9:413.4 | -0.03 nm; 20.9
